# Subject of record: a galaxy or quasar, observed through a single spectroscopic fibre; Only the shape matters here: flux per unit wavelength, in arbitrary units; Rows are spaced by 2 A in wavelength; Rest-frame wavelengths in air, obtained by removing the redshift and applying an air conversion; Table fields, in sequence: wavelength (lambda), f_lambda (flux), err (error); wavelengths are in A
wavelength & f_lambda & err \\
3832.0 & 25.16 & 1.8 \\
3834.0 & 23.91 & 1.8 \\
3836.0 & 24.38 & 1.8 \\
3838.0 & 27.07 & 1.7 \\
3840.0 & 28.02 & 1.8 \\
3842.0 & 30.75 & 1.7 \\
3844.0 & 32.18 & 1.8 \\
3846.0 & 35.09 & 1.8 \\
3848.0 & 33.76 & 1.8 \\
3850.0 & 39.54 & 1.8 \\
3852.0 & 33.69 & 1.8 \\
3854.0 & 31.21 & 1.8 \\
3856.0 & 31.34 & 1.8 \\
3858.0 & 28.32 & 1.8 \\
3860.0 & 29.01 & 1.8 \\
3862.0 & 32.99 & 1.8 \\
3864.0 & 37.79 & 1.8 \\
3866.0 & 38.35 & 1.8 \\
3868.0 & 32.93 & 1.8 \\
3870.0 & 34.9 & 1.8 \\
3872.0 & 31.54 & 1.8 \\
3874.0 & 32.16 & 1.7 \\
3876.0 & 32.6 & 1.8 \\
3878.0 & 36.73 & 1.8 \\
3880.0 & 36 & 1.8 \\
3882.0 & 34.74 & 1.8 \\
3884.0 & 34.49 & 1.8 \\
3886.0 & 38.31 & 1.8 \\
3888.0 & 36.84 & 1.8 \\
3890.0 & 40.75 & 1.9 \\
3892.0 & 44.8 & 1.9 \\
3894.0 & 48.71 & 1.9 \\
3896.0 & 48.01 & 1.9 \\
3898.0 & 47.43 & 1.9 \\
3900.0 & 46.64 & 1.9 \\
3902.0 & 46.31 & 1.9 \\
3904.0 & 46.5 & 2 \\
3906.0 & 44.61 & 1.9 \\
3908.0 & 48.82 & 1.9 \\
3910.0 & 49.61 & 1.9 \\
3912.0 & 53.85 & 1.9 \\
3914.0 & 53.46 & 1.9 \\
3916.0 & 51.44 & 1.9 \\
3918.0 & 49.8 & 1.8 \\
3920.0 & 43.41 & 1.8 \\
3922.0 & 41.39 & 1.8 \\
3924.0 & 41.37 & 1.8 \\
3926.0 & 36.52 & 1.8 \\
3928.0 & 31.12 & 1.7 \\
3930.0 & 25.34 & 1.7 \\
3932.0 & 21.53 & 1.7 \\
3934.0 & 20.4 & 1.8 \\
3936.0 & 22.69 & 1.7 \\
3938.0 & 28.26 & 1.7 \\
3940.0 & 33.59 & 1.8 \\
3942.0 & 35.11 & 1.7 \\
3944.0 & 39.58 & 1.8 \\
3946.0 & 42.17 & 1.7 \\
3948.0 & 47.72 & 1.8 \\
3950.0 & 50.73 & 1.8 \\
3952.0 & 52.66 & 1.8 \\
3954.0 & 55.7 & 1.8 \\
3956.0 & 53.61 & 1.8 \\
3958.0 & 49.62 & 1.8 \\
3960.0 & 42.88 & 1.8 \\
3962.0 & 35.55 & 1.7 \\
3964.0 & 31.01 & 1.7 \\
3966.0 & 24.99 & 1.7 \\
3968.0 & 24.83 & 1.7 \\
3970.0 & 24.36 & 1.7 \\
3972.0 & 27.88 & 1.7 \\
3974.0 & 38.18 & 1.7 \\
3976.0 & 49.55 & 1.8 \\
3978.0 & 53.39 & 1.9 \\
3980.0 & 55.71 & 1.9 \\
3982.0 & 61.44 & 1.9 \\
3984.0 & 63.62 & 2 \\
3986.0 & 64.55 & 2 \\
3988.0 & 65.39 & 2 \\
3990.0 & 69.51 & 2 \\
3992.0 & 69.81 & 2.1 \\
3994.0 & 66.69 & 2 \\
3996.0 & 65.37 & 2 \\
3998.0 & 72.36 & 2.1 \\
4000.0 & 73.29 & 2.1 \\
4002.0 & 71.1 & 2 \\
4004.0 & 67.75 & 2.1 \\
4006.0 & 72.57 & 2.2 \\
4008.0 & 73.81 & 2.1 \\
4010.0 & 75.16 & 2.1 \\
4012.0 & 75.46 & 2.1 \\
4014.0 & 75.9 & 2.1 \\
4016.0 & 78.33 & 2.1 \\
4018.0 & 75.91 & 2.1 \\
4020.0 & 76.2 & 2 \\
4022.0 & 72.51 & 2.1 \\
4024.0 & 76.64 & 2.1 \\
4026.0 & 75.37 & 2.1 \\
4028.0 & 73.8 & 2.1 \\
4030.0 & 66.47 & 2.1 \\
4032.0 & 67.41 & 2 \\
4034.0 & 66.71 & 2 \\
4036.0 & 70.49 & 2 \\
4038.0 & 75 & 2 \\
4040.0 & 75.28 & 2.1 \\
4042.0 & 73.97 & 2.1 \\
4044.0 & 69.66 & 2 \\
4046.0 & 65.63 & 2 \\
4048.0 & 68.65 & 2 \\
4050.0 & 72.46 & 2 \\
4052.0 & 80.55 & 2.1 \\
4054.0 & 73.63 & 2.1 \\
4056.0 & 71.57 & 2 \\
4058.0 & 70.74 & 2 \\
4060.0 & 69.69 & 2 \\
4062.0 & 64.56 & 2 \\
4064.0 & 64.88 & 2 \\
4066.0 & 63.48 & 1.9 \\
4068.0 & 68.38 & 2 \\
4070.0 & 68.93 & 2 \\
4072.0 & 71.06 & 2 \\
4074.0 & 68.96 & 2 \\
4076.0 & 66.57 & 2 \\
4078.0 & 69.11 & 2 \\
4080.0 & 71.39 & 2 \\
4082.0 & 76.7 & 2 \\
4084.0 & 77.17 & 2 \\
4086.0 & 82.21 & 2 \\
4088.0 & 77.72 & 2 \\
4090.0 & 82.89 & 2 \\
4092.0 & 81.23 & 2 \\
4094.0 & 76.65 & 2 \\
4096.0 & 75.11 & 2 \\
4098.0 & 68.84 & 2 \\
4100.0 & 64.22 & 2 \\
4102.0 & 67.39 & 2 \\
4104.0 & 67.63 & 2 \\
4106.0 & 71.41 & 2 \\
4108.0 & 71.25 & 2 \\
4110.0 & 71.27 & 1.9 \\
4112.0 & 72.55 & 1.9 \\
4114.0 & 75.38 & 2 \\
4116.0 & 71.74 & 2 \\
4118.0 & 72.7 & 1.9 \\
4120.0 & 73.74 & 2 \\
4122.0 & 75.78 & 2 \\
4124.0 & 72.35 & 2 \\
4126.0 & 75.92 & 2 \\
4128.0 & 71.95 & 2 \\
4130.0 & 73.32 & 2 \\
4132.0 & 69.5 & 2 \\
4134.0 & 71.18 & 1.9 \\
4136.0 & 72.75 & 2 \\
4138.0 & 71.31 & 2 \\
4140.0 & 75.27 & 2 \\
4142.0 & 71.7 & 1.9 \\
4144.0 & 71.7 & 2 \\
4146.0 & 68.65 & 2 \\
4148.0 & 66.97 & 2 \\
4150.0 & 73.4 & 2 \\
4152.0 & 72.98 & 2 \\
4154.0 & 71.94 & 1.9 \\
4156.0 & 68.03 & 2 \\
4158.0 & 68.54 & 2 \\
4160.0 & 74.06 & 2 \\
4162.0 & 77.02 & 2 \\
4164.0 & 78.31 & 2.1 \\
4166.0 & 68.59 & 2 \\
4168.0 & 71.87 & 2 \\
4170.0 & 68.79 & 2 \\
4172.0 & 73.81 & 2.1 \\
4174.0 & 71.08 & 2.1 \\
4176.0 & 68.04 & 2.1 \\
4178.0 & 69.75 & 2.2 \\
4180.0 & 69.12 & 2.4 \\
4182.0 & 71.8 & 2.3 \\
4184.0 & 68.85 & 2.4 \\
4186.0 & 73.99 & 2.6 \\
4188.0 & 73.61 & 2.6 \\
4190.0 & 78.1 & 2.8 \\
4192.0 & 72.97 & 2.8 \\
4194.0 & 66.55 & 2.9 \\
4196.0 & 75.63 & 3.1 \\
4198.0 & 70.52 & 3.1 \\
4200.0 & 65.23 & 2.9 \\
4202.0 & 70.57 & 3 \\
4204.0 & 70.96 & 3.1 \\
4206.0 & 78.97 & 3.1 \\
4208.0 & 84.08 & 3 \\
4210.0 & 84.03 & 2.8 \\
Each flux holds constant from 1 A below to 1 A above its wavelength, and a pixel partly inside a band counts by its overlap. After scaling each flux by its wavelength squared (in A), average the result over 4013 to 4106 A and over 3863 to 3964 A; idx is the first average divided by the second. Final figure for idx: 1.9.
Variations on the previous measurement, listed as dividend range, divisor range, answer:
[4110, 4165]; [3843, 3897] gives 2.31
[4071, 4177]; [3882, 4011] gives 1.66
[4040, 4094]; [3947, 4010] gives 1.38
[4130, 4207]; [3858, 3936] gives 2.09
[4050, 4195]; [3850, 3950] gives 2.09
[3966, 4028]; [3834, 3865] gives 2.17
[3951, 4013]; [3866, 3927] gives 1.38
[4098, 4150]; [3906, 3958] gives 1.90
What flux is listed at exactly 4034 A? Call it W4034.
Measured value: 66.71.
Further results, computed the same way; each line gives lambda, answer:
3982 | 61.44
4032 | 67.41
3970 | 24.36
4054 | 73.63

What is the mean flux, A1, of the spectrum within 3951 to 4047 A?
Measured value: 61.7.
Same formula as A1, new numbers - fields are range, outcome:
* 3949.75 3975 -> 39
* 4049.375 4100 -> 72.4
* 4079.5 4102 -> 75.6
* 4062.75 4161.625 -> 72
